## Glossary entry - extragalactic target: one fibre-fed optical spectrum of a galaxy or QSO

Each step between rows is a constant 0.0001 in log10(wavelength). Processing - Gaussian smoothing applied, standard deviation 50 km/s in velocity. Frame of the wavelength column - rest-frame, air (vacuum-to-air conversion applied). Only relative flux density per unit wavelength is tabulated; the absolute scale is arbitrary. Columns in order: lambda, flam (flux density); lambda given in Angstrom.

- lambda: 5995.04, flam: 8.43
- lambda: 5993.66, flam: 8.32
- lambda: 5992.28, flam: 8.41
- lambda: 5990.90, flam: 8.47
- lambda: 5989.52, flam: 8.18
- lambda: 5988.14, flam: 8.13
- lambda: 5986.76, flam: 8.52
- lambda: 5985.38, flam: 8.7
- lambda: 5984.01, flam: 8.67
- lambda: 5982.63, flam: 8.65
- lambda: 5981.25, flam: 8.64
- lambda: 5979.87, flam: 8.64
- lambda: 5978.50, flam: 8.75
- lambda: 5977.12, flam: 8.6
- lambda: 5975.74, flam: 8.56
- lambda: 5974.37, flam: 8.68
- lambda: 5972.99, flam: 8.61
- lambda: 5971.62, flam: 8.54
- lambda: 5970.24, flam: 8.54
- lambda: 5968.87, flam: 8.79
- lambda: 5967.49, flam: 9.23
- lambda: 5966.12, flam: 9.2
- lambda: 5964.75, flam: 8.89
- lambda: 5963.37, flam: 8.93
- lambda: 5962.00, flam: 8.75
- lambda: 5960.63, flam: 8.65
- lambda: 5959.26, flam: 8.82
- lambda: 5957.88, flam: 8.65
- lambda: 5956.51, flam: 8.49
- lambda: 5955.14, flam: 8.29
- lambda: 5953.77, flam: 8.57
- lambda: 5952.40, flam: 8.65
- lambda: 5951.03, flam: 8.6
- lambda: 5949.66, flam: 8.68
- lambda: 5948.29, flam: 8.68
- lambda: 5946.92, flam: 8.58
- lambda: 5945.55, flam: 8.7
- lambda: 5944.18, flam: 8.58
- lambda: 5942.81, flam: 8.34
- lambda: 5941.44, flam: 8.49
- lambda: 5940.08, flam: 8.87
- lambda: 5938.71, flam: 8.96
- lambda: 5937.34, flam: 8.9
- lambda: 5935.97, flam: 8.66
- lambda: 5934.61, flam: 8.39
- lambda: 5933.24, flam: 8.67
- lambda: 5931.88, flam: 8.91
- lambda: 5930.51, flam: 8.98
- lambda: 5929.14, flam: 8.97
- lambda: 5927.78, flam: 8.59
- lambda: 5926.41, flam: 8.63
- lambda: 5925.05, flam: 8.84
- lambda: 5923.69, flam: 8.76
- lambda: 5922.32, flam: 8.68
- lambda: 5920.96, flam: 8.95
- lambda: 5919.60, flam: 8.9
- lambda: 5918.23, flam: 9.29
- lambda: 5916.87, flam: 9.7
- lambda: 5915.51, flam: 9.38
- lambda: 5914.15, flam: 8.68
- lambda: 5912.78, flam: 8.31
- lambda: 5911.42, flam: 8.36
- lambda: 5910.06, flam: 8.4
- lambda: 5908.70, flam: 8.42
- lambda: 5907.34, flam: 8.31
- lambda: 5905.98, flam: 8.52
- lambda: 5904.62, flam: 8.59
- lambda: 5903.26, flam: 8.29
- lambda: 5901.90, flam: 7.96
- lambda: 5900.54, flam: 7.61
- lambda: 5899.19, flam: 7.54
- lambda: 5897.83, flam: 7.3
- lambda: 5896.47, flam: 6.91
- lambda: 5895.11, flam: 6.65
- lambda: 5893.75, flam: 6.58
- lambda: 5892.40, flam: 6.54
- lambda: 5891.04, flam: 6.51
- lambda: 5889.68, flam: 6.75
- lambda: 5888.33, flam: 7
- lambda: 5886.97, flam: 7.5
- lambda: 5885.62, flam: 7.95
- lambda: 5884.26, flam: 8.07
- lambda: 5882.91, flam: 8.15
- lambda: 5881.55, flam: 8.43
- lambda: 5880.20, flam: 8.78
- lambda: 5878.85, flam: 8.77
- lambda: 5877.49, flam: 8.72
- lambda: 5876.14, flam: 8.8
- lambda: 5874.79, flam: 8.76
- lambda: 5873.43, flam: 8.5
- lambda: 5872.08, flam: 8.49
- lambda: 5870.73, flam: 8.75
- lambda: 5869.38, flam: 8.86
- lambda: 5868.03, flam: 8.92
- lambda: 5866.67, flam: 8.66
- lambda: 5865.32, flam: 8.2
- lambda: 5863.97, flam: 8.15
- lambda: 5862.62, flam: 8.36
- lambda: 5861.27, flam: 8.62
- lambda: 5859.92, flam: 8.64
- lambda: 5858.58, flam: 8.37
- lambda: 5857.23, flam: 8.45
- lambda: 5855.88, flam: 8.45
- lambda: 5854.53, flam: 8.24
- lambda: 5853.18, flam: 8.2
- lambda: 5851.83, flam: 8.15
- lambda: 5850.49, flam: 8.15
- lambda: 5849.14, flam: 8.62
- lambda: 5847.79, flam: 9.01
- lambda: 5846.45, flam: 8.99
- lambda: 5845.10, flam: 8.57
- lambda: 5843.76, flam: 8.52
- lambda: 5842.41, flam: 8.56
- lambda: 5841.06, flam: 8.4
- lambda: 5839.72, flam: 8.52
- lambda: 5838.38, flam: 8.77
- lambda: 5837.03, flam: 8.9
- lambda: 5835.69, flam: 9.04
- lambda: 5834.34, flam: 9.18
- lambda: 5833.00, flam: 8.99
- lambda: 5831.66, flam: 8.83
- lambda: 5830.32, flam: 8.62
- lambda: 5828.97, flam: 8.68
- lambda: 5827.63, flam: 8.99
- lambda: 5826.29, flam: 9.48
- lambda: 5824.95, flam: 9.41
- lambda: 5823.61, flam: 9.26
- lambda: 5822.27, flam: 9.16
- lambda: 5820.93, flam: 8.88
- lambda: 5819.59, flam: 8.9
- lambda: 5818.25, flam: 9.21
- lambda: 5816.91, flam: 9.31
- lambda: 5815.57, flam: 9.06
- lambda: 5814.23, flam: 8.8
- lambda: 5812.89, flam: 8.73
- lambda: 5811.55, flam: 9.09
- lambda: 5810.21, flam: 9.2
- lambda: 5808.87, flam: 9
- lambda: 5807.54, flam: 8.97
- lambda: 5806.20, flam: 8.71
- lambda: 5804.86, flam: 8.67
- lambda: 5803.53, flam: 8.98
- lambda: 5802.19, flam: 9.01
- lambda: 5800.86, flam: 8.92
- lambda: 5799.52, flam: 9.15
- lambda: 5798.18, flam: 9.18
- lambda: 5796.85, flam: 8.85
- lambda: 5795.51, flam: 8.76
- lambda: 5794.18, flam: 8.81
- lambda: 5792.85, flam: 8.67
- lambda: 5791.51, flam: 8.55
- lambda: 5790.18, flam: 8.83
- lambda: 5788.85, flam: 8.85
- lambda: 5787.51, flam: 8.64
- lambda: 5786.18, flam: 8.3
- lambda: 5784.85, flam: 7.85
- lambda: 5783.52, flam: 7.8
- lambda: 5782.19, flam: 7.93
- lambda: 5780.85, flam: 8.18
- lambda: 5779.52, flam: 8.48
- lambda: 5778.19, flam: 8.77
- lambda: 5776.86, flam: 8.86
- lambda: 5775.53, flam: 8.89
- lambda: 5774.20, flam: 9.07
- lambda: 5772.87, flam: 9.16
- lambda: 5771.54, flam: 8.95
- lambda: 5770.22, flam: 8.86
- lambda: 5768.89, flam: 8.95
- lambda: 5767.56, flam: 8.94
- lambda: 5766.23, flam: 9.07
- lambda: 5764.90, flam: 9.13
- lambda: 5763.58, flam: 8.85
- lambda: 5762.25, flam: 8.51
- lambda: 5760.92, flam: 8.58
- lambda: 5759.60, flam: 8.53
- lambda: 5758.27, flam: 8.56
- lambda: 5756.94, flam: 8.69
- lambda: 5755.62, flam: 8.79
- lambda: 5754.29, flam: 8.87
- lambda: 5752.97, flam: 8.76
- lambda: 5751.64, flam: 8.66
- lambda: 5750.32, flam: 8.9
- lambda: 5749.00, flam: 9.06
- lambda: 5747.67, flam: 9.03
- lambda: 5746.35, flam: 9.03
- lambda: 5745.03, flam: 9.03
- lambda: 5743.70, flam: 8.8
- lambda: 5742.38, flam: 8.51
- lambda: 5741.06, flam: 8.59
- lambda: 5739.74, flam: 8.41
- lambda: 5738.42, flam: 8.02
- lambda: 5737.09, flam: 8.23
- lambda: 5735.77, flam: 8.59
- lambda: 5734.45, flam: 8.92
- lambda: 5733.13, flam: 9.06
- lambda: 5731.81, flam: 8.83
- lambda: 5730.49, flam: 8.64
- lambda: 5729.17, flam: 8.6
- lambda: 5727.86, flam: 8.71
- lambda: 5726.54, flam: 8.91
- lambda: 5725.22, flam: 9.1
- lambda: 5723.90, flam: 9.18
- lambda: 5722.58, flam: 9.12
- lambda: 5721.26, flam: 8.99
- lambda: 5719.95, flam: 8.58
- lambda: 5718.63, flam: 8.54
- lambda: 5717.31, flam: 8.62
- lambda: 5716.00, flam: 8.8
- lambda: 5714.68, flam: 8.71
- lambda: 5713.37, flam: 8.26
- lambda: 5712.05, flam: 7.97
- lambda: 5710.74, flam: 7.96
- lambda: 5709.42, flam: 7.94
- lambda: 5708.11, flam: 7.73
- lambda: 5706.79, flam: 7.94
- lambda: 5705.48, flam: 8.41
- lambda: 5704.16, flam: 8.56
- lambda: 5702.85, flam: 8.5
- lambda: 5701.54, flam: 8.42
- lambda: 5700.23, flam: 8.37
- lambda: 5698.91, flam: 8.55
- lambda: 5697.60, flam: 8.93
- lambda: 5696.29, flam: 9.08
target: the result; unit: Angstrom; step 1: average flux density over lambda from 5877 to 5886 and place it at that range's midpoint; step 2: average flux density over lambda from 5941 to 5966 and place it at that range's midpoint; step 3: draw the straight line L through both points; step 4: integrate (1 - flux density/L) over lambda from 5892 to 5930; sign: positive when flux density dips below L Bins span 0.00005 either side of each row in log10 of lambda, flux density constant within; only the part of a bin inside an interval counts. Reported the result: 0.98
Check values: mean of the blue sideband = 8.41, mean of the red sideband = 8.64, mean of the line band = 8.29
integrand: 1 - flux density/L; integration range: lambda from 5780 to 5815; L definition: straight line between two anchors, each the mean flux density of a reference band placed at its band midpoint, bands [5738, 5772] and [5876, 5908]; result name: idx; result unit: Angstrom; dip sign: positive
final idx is -1.1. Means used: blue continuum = 8.78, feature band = 8.71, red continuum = 7.74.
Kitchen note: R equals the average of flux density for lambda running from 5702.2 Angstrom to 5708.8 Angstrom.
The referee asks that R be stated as 8.23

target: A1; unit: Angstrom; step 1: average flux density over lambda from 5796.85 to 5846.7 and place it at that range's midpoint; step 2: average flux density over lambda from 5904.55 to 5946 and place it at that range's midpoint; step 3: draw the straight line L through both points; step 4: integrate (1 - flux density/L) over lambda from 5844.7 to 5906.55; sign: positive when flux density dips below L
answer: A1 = 4.94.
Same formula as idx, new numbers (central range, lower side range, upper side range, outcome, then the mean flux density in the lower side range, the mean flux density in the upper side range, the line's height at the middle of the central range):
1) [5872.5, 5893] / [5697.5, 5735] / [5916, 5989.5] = 1.7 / 8.58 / 8.72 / 8.68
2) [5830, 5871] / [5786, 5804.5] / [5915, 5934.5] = 1.3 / 8.83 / 8.93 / 8.87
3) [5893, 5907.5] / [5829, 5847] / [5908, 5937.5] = 1.9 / 8.75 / 8.79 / 8.78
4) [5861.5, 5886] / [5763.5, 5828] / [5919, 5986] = 0.7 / 8.86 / 8.71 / 8.79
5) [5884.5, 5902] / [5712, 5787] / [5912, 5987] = 3.2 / 8.7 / 8.74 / 8.73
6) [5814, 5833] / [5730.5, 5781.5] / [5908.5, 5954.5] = -0.6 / 8.77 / 8.74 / 8.76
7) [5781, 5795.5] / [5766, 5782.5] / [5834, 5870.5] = 0.5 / 8.79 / 8.57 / 8.75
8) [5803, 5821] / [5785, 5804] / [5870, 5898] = -0.8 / 8.79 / 7.82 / 8.6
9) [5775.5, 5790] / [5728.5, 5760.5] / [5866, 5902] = 0.1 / 8.71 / 7.9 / 8.49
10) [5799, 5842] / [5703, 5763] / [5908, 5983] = -1.5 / 8.63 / 8.73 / 8.67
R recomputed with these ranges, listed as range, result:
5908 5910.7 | 8.41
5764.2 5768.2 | 9.05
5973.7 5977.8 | 8.62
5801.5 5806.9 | 8.85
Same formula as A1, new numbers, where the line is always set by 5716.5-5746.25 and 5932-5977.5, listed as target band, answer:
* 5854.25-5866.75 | 0.4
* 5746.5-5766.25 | -0.2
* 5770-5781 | -0.1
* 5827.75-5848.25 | -0.2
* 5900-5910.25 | 0.5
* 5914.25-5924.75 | -0.4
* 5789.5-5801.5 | -0.2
